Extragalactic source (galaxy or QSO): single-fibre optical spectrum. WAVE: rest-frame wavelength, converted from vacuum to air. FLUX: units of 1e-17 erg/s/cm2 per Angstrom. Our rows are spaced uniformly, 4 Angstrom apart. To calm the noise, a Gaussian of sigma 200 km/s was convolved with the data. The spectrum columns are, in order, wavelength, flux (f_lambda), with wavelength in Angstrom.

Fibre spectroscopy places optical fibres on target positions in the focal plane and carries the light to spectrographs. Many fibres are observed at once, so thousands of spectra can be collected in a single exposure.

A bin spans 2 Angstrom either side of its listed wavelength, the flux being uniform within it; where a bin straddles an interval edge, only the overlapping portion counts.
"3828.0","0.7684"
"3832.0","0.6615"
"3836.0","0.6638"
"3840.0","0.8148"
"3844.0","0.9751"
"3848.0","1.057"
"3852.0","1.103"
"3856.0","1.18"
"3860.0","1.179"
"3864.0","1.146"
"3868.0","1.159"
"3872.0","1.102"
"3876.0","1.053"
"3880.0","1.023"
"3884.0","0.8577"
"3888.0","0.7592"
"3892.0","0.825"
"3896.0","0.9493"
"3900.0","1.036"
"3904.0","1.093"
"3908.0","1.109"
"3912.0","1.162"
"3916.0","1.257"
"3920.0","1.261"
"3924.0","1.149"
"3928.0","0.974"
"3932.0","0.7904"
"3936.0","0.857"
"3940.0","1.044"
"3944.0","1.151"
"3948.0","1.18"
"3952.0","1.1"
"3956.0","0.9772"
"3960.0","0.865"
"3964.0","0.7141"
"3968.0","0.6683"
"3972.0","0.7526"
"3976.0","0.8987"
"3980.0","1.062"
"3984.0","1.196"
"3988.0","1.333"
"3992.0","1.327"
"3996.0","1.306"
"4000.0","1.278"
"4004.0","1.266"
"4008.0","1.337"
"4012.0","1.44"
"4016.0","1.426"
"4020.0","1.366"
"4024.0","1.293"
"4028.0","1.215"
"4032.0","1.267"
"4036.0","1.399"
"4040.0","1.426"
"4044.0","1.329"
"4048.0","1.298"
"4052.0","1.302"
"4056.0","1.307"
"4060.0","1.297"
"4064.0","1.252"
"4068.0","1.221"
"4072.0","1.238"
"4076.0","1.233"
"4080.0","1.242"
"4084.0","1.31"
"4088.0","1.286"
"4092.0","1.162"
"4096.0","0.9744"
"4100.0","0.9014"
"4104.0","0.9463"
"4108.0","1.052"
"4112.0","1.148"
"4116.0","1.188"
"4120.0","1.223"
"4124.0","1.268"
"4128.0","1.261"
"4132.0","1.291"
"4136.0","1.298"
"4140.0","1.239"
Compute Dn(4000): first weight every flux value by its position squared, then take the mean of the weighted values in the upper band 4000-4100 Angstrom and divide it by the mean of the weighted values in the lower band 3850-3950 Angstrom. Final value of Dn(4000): 1.31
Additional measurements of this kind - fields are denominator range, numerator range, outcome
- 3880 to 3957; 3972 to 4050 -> 1.30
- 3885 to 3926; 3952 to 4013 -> 1.07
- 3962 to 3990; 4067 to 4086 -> 1.39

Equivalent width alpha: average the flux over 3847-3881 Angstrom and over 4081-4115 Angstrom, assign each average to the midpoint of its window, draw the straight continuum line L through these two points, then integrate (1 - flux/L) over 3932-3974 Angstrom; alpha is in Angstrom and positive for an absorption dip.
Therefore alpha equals 7.1 Angstrom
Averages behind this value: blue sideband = 1.12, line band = 0.924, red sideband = 1.1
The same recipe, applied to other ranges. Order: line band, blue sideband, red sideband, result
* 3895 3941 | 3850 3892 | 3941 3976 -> -3.6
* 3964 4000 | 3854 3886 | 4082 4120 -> 1.3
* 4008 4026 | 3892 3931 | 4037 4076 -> -2.0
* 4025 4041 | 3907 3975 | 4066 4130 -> -3.2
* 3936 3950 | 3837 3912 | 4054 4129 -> -0.2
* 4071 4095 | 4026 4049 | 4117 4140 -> 1.1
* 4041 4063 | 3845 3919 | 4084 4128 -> -3.9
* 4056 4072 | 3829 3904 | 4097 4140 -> -2.0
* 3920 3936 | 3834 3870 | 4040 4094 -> 1.8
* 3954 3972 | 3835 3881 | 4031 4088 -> 5.7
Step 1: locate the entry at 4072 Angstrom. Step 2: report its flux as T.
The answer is 1.238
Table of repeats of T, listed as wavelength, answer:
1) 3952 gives 1.1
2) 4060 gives 1.297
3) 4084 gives 1.31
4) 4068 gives 1.221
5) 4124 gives 1.268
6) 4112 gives 1.148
